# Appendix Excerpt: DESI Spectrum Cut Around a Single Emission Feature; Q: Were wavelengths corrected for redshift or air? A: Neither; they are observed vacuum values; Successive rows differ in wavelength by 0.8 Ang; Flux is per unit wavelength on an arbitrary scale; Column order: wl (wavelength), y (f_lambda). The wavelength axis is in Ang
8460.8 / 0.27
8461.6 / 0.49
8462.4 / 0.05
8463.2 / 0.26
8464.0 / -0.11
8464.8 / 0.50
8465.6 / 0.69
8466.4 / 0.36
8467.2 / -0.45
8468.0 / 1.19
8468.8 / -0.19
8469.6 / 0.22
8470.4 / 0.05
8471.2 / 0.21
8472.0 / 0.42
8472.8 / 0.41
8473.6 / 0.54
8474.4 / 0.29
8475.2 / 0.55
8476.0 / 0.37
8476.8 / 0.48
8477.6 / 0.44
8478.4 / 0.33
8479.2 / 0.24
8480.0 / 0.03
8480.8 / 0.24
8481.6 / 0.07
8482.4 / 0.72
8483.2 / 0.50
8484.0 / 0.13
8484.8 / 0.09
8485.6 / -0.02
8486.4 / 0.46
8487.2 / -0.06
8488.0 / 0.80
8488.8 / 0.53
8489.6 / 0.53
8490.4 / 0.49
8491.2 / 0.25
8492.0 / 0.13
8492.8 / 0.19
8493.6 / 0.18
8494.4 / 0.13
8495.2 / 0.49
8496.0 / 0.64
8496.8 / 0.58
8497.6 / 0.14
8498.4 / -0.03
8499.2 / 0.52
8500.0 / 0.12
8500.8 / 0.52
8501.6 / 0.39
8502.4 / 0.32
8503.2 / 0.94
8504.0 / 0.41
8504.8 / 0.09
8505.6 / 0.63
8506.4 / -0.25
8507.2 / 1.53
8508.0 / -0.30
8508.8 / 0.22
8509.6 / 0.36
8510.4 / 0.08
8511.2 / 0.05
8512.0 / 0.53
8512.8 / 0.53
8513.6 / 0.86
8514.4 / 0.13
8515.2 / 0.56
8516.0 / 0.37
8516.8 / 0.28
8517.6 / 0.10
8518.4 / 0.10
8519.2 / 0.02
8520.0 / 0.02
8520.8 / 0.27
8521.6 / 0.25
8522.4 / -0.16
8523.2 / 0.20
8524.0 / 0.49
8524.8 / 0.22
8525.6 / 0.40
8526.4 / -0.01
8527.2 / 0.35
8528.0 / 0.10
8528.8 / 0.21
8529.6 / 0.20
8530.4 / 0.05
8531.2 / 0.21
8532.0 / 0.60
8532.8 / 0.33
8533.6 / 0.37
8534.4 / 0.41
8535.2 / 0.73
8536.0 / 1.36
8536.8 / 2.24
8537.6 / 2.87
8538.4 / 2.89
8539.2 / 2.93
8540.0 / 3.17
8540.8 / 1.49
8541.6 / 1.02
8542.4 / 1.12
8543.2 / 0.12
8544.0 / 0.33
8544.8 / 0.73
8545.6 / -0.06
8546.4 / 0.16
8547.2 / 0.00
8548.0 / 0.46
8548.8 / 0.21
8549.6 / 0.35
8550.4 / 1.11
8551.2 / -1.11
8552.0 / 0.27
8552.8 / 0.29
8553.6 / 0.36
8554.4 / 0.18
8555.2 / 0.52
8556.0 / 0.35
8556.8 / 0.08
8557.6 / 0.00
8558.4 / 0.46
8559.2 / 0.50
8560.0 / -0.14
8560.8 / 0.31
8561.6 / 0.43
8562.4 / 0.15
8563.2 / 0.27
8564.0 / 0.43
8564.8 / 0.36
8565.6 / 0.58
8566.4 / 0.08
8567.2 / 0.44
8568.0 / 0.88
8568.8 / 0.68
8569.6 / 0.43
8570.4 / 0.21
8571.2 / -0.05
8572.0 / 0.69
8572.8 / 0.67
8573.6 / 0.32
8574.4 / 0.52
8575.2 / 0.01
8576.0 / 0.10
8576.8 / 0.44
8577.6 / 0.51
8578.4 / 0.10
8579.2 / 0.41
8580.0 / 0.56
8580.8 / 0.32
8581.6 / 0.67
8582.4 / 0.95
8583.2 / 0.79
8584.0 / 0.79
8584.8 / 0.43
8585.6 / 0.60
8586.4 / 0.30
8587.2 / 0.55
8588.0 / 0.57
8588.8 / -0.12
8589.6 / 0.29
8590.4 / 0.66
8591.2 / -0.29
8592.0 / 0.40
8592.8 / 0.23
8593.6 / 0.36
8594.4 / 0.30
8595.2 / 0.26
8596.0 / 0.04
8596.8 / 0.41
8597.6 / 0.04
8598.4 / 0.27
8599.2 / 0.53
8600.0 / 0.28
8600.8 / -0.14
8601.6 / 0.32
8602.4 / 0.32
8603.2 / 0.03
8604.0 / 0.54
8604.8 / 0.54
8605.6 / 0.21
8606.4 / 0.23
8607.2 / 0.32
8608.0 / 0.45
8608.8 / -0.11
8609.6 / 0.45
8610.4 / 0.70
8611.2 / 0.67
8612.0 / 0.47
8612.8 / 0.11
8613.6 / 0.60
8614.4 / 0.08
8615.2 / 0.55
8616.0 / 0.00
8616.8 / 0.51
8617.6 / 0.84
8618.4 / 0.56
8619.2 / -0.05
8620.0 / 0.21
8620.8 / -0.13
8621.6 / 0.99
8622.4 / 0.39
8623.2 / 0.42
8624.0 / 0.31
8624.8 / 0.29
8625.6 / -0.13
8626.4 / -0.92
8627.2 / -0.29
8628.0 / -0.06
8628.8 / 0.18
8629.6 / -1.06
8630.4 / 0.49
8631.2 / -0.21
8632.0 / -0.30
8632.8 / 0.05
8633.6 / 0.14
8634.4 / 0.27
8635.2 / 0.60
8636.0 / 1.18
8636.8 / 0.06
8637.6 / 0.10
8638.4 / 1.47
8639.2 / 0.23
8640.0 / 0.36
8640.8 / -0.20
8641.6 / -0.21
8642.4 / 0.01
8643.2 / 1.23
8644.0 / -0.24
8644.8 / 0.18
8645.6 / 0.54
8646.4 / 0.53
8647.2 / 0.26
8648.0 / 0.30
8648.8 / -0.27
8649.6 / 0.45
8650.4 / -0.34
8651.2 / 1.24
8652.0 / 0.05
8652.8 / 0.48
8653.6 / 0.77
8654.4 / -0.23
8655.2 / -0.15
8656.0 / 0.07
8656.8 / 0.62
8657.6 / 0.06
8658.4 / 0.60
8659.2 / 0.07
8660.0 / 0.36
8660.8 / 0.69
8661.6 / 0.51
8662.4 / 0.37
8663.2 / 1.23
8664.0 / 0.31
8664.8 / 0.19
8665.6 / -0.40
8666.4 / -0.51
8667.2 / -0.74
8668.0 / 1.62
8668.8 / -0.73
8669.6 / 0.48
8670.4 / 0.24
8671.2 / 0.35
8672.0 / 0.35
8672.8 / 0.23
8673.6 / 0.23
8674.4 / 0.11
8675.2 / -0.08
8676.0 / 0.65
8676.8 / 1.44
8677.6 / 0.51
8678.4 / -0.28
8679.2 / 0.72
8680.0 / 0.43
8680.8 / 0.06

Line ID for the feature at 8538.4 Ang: H-gamma 4340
